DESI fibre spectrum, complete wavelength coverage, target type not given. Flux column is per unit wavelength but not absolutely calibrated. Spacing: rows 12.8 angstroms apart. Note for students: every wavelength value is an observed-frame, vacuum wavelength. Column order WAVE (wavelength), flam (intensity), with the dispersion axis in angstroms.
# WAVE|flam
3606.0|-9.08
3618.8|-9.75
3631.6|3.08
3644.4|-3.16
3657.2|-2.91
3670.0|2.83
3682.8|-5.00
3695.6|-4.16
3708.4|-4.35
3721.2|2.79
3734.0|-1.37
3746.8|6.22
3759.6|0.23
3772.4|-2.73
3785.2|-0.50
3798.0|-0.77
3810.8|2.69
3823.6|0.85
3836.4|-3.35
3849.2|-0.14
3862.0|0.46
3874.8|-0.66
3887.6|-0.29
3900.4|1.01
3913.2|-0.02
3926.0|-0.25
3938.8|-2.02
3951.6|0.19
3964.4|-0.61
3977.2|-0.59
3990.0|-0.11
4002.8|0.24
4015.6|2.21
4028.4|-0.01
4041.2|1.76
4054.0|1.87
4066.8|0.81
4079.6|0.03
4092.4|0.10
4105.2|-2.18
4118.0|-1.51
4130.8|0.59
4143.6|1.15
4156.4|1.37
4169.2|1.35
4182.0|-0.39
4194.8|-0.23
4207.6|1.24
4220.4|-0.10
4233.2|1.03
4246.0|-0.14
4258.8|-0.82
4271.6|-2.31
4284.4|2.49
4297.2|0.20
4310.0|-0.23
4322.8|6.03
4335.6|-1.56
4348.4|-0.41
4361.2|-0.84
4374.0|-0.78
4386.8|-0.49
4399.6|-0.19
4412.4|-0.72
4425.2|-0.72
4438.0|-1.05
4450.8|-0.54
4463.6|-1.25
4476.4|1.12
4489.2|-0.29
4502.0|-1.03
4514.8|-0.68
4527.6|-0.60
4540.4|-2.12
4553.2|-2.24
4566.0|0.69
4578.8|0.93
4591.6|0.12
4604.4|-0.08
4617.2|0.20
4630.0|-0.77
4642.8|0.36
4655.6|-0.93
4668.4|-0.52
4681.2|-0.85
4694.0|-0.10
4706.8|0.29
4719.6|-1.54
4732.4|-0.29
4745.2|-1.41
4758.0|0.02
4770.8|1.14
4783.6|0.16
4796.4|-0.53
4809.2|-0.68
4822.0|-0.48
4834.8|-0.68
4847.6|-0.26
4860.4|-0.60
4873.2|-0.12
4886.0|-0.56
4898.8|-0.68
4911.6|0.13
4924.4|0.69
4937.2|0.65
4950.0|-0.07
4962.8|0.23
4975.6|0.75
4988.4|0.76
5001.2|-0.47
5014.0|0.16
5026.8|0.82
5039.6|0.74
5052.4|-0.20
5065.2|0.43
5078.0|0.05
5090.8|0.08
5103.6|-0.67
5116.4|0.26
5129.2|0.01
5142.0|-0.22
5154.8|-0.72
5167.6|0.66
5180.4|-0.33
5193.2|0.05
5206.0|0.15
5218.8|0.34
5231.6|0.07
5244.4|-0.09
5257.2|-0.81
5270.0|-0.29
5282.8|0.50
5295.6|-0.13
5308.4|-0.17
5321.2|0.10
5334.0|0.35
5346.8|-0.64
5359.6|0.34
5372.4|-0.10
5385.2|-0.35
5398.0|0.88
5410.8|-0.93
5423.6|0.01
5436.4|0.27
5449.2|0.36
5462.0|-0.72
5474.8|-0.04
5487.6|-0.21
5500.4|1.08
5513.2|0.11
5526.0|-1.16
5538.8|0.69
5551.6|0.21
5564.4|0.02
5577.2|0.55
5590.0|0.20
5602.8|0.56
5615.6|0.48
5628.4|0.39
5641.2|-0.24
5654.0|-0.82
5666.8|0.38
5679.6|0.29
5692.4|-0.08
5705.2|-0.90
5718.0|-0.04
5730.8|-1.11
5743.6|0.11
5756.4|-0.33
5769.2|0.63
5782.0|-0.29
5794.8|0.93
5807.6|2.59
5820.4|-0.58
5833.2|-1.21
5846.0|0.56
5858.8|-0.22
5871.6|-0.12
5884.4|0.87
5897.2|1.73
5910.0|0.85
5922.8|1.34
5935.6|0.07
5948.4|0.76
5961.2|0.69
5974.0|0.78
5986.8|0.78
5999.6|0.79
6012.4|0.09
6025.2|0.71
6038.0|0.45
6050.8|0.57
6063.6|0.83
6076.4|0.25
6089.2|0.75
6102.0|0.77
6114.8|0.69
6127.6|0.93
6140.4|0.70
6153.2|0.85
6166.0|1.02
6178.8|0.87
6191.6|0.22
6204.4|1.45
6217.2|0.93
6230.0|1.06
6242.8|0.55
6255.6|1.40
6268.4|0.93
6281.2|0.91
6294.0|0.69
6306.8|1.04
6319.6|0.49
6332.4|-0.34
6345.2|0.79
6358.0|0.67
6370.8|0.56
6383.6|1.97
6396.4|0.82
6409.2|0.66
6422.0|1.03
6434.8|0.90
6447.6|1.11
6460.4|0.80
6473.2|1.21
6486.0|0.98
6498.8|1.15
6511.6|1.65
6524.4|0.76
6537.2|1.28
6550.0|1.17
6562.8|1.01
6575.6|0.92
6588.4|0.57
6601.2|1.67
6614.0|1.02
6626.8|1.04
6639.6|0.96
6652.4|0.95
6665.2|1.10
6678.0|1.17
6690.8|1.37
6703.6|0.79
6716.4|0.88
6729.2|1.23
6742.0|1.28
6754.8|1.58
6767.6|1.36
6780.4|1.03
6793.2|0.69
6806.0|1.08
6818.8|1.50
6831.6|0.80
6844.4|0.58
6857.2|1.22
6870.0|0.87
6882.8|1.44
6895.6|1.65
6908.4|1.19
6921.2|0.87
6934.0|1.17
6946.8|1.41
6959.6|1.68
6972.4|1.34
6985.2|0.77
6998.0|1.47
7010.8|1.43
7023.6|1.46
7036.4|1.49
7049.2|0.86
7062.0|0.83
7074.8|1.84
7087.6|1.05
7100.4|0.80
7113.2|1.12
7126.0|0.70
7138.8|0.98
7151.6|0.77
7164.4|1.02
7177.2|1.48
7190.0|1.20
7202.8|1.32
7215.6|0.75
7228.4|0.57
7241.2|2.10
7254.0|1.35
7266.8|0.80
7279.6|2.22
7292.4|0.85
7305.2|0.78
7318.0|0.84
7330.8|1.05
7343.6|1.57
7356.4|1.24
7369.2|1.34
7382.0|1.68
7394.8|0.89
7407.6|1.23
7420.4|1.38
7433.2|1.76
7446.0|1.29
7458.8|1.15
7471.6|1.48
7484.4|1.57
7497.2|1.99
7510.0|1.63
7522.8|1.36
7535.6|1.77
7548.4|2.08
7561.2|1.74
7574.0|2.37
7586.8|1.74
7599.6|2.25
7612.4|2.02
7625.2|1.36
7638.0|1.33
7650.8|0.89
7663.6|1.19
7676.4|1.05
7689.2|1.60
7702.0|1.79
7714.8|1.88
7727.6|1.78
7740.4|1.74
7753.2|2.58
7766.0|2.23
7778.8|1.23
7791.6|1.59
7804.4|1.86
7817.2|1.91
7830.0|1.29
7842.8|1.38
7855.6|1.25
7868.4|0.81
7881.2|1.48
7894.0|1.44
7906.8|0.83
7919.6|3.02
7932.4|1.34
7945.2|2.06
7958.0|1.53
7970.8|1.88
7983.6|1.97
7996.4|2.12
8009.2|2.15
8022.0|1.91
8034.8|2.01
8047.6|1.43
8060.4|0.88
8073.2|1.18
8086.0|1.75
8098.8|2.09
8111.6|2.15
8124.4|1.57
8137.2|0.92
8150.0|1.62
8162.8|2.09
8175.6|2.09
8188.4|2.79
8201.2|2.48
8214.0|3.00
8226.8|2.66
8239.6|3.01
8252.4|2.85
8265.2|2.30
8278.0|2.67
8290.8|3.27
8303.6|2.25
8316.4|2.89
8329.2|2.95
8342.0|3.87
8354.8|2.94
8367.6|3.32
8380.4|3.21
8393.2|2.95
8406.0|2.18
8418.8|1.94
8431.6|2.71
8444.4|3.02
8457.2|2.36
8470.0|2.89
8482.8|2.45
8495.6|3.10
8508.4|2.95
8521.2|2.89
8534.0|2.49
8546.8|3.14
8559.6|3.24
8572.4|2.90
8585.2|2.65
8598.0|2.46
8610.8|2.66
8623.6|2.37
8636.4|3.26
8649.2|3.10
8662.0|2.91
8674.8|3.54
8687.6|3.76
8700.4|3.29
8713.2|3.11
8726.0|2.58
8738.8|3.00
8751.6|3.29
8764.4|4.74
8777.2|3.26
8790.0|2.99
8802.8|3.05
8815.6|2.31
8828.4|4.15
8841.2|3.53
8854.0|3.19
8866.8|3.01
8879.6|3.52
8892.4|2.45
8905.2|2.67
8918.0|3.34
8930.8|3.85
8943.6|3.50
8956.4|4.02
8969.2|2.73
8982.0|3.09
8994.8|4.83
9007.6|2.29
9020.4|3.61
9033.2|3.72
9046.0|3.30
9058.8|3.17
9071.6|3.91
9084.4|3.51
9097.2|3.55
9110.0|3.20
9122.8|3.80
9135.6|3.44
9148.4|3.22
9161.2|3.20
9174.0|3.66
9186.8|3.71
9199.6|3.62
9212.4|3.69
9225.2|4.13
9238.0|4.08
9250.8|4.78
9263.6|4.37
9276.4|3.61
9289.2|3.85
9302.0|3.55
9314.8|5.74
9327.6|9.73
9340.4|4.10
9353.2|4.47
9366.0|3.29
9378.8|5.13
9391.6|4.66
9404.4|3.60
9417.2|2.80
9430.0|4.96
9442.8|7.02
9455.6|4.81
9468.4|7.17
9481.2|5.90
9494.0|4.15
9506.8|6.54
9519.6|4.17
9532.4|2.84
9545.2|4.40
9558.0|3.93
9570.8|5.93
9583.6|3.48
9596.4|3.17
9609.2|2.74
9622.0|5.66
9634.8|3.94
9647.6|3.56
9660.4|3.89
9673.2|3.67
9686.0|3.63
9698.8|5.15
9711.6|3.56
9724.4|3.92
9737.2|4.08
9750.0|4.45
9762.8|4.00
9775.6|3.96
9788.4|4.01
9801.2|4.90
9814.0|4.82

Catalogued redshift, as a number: 1.05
